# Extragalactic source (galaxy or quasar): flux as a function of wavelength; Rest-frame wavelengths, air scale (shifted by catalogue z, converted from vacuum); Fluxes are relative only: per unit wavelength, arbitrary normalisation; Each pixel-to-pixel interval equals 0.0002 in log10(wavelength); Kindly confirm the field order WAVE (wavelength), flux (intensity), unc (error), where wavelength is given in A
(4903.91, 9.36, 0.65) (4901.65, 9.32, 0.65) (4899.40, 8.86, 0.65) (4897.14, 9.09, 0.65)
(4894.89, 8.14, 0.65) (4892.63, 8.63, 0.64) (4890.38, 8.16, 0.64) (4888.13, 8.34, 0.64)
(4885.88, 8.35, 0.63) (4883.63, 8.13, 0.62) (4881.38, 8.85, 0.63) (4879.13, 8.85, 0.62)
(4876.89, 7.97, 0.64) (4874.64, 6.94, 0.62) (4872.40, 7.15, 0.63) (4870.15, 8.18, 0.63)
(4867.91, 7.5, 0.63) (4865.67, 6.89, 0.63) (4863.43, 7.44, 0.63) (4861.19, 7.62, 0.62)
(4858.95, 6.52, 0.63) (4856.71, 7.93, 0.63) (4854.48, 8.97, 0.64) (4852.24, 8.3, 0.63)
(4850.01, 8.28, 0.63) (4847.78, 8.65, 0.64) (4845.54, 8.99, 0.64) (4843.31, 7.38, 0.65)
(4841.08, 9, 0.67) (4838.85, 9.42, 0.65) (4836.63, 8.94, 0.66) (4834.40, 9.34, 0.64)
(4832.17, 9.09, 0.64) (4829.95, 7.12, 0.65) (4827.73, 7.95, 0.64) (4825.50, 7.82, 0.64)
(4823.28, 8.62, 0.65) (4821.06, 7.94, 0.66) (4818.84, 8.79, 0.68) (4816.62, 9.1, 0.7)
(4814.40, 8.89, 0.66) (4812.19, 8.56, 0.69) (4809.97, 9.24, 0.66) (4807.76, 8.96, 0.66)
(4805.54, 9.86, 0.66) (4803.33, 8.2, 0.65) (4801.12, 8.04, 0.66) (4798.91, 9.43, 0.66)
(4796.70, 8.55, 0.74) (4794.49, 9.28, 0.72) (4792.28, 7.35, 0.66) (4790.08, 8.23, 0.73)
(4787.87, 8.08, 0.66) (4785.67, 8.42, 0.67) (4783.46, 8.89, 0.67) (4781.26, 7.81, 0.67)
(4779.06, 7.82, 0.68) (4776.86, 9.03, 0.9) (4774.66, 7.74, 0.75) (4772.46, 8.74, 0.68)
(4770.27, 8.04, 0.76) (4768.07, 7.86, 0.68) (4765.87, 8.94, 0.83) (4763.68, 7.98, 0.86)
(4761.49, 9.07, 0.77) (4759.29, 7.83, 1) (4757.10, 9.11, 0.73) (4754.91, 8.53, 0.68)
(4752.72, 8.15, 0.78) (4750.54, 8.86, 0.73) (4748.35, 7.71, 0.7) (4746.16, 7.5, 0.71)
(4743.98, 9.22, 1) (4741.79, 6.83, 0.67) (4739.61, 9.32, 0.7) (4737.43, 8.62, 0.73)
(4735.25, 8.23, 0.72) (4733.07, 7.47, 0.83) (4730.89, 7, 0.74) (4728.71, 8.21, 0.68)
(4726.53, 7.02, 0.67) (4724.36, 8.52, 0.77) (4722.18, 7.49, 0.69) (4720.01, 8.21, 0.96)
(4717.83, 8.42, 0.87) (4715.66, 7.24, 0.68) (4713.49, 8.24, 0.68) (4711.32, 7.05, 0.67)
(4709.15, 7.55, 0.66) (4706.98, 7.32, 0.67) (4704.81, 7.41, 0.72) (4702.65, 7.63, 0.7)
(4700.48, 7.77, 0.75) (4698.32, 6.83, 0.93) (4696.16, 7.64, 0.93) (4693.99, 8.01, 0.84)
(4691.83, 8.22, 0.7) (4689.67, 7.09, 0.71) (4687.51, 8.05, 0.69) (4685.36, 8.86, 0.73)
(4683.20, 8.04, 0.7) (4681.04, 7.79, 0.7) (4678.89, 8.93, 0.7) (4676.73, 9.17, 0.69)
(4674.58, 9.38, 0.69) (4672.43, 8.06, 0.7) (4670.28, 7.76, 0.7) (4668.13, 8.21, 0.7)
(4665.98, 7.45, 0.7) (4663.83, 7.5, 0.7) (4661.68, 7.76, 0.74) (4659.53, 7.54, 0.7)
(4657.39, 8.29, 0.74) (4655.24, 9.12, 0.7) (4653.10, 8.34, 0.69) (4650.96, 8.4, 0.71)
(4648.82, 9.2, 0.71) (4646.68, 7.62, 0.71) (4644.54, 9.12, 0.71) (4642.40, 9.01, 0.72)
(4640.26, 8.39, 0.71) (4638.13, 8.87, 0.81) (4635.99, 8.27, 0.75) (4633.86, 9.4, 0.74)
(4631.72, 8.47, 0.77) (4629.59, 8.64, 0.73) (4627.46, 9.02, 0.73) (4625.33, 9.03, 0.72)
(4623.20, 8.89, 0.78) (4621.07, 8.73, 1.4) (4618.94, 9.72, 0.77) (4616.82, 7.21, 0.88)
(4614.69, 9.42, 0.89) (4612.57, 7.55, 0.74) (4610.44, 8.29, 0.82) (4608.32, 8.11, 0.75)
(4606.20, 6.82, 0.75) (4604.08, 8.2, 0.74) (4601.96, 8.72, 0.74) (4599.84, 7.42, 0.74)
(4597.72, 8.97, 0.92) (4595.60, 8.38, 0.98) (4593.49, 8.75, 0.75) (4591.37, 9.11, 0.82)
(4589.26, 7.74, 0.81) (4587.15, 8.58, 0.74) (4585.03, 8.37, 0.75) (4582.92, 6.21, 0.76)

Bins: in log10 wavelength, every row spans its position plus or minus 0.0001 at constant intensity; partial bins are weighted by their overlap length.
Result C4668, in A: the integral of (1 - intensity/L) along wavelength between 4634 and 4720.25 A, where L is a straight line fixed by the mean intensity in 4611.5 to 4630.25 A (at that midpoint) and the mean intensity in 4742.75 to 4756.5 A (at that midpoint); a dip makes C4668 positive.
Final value 4.4 A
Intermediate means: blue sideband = 8.69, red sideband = 8.34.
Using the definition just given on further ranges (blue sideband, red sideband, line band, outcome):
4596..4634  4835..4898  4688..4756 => 3.9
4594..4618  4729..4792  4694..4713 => 1.7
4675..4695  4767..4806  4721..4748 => 1.2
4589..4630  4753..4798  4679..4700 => 1.3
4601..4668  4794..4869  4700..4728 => 2.4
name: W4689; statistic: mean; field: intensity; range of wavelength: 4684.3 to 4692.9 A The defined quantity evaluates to 8.06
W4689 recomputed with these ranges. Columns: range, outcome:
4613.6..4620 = 8.79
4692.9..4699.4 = 7.49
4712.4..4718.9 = 7.97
